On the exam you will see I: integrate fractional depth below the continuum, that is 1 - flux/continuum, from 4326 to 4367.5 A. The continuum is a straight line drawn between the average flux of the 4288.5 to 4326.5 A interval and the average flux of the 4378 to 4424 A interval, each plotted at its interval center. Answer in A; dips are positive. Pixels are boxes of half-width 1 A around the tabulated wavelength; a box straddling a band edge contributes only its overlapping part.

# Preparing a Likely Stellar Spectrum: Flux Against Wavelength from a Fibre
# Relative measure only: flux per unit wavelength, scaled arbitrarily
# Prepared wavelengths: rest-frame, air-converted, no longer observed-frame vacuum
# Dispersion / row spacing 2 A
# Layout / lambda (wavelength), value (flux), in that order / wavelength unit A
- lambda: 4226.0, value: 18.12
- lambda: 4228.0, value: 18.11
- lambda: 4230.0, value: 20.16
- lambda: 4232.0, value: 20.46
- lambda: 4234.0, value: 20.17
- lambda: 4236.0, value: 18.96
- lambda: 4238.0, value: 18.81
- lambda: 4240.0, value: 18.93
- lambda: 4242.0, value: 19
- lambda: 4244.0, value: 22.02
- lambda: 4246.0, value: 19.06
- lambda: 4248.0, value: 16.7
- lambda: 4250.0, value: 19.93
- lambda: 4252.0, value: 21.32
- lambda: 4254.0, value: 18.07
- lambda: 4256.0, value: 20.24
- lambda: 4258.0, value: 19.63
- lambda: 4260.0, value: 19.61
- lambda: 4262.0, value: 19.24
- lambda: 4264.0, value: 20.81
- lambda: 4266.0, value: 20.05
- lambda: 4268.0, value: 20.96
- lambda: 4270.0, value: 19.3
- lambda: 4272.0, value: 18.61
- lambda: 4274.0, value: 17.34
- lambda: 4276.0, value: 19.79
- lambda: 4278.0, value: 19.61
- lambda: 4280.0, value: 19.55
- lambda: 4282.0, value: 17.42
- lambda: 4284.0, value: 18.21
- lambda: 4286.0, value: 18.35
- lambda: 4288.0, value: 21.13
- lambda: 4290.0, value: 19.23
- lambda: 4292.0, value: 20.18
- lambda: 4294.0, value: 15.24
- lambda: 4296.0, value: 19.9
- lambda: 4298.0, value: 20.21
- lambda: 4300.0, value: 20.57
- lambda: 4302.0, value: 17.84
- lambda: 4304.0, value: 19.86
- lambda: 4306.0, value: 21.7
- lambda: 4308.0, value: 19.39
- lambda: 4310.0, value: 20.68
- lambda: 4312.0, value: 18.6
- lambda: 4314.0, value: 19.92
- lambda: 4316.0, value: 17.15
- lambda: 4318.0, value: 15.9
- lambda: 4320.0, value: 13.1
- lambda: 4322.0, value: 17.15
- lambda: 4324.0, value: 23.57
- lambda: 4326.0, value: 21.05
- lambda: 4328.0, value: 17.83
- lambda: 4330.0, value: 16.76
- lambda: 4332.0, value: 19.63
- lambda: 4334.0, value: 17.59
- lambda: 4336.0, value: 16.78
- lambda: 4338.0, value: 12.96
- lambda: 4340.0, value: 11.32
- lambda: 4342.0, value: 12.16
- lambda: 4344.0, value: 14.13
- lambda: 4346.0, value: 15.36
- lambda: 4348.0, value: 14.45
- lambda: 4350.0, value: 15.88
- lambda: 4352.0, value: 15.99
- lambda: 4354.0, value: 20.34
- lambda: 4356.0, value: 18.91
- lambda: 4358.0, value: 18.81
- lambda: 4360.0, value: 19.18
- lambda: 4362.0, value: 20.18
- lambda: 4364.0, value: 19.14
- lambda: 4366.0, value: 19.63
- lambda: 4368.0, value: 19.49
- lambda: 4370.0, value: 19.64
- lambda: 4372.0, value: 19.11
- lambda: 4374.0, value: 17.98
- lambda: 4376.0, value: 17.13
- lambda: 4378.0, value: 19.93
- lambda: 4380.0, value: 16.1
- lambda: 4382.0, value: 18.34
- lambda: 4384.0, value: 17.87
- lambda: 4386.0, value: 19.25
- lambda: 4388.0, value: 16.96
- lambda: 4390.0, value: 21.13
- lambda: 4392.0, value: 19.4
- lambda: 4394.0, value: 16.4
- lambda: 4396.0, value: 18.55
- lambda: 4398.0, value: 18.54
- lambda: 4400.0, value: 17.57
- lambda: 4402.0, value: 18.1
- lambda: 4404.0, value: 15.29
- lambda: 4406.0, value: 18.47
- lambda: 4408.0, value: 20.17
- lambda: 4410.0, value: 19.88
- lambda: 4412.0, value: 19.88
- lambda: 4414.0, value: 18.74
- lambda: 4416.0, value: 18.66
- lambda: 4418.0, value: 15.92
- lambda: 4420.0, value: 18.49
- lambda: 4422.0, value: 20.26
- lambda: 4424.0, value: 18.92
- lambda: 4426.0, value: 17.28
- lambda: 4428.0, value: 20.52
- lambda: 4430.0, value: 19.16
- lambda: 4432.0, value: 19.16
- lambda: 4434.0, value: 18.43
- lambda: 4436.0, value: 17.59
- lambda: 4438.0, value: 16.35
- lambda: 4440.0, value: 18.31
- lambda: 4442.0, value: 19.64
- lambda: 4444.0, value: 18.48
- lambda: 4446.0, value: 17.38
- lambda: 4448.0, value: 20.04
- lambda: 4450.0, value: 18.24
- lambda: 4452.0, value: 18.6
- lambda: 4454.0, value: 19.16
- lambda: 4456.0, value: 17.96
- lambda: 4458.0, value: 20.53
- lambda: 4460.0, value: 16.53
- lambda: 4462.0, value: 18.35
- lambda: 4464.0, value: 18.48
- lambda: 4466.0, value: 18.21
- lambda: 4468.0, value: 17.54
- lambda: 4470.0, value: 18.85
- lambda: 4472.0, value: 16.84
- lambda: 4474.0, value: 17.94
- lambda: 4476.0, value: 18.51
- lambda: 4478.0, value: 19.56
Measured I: 3.92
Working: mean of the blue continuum 19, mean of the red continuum 18.4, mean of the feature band 17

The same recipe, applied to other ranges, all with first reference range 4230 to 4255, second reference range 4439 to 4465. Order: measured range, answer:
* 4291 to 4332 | 0.7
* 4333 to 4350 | 4.1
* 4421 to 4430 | -0.3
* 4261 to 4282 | -0.1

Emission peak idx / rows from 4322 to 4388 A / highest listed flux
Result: 23.57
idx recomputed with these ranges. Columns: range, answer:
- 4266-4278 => 20.96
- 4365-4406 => 21.13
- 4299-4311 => 21.7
